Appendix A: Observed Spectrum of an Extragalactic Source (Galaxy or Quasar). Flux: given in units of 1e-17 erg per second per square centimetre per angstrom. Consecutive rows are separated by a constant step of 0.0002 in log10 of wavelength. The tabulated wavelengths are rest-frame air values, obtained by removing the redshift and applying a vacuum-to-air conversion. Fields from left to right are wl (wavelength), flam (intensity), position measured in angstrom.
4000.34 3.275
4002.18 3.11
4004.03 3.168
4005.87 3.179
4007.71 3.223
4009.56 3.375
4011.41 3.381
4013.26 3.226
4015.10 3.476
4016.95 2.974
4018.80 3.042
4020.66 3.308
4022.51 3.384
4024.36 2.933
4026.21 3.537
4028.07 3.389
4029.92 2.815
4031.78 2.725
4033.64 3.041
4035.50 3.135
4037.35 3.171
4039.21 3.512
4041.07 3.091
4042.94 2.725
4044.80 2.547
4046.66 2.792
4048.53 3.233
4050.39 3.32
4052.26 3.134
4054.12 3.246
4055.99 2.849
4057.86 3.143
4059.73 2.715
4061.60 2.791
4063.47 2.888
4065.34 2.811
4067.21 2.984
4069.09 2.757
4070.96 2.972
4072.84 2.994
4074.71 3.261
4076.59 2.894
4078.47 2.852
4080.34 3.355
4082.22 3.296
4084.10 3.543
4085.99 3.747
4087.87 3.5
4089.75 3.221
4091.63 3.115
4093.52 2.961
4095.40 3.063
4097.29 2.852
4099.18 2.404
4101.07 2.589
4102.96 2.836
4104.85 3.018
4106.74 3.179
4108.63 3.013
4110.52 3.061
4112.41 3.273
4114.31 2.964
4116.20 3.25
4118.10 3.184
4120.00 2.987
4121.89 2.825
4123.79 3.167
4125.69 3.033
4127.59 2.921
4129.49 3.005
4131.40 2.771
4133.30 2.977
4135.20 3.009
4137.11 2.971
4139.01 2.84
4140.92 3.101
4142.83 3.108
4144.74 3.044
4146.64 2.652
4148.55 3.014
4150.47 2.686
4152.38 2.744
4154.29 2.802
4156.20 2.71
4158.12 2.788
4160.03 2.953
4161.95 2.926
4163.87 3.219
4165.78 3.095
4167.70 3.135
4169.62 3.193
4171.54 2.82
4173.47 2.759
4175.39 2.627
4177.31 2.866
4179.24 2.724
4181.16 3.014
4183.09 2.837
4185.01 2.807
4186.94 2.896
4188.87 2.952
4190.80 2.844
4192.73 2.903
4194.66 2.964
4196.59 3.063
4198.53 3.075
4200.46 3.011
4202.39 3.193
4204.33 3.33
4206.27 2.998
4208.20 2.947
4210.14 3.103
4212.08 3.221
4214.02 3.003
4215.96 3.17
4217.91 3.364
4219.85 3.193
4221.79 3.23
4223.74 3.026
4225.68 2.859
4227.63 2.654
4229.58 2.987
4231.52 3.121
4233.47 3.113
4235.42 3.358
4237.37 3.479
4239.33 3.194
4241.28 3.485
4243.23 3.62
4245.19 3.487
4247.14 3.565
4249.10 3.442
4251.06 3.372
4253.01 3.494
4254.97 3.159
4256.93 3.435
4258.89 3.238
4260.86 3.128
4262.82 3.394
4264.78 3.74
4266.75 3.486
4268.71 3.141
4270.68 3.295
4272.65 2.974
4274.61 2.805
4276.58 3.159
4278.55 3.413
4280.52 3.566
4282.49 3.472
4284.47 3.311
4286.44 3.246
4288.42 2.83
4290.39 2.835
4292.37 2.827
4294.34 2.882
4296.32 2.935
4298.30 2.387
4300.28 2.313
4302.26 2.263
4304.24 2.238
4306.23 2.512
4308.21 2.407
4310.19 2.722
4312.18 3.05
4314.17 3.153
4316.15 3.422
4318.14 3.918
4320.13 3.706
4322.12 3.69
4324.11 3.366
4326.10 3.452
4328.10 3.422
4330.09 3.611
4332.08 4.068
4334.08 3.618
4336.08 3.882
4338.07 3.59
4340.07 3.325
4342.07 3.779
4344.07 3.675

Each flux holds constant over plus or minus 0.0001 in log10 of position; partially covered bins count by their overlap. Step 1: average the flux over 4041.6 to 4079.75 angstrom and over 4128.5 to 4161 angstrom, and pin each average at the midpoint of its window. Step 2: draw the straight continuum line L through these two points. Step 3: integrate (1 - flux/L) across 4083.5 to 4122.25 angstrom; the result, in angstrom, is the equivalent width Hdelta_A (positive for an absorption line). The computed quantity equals -2.0 angstrom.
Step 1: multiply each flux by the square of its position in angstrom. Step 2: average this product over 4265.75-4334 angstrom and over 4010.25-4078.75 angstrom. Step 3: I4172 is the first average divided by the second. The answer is 1.15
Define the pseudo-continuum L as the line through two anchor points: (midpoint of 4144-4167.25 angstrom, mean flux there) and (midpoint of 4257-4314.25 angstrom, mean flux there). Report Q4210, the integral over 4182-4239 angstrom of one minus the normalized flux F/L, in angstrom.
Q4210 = -2.44 angstrom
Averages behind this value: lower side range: 2.89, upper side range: 2.99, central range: 3.06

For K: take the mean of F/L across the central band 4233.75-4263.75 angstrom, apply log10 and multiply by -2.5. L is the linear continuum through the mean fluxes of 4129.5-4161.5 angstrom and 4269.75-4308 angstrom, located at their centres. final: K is -0.17 mag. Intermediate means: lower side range 2.89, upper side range 2.9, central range 3.38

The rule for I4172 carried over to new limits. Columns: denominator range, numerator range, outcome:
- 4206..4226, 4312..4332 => 1.19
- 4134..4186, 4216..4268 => 1.18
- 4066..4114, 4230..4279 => 1.17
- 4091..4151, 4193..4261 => 1.14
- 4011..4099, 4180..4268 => 1.12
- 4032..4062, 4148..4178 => 1.01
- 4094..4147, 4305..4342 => 1.26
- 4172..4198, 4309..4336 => 1.30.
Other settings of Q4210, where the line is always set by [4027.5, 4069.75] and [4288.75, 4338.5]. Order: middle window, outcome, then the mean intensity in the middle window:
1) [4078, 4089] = -1.4 angstrom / 3.4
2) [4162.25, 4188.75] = 1.1 angstrom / 2.92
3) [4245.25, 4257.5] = -1.3 angstrom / 3.42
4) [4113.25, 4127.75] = -0.1 angstrom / 3.05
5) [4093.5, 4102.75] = 0.8 angstrom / 2.76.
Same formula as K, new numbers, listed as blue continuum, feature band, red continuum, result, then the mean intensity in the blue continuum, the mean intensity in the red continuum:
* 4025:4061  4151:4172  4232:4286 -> 0.10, 3.06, 3.34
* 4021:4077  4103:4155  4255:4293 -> 0.04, 3.03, 3.23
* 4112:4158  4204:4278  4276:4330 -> -0.07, 2.95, 3.06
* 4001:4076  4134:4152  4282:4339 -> 0.06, 3.08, 3.14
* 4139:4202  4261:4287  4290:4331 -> -0.11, 2.92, 3.01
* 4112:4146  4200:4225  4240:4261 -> 0.05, 3.02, 3.41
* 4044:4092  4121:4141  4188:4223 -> 0.04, 3.08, 3.09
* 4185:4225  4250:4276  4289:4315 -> -0.16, 3.07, 2.66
